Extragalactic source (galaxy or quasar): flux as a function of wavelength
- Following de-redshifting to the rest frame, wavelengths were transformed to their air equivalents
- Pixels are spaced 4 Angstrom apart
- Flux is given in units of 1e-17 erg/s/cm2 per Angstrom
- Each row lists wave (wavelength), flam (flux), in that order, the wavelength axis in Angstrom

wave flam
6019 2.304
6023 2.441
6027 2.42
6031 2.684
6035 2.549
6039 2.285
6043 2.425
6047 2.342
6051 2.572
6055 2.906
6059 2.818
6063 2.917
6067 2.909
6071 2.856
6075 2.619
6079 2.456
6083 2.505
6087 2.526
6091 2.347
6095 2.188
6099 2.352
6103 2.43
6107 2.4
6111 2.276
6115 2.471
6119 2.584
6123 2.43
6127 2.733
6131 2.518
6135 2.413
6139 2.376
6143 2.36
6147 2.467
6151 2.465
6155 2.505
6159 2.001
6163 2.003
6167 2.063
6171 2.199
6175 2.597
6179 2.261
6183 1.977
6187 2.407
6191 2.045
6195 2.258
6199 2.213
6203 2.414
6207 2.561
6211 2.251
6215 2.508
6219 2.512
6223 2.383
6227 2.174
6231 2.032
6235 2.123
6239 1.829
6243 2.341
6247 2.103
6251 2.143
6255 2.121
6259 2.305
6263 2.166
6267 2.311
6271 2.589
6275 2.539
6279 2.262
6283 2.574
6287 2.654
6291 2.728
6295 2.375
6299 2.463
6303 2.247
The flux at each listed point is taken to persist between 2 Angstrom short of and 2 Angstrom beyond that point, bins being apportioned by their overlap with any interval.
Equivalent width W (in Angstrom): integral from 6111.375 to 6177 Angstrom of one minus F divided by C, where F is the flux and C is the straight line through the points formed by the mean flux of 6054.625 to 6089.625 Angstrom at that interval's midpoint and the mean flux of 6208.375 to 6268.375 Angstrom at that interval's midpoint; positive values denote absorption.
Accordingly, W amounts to 3.0 Angstrom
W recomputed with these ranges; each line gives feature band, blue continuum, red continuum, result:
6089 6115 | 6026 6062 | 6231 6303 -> 1.68 Angstrom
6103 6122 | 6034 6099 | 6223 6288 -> 0.48 Angstrom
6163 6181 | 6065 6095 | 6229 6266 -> 0.64 Angstrom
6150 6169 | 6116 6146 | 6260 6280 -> 2.08 Angstrom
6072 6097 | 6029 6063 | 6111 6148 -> 0.80 Angstrom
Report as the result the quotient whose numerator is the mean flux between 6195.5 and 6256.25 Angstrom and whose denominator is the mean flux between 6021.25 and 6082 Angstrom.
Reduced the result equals 0.9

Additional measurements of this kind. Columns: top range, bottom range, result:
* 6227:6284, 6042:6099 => 0.86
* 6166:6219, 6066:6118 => 0.93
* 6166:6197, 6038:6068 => 0.84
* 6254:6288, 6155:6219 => 1.06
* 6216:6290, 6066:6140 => 0.92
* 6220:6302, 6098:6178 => 0.97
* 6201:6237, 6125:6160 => 0.95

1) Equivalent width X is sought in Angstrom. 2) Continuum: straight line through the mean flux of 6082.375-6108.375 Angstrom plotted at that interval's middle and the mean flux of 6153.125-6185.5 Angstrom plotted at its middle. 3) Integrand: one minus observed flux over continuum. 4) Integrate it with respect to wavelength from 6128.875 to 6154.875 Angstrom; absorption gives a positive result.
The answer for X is -1.9 Angstrom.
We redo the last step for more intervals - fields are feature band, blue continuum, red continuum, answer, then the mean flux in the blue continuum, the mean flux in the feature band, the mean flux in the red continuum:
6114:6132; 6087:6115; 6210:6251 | -1.7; 2.36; 2.55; 2.22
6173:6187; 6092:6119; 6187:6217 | 0.2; 2.37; 2.3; 2.33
